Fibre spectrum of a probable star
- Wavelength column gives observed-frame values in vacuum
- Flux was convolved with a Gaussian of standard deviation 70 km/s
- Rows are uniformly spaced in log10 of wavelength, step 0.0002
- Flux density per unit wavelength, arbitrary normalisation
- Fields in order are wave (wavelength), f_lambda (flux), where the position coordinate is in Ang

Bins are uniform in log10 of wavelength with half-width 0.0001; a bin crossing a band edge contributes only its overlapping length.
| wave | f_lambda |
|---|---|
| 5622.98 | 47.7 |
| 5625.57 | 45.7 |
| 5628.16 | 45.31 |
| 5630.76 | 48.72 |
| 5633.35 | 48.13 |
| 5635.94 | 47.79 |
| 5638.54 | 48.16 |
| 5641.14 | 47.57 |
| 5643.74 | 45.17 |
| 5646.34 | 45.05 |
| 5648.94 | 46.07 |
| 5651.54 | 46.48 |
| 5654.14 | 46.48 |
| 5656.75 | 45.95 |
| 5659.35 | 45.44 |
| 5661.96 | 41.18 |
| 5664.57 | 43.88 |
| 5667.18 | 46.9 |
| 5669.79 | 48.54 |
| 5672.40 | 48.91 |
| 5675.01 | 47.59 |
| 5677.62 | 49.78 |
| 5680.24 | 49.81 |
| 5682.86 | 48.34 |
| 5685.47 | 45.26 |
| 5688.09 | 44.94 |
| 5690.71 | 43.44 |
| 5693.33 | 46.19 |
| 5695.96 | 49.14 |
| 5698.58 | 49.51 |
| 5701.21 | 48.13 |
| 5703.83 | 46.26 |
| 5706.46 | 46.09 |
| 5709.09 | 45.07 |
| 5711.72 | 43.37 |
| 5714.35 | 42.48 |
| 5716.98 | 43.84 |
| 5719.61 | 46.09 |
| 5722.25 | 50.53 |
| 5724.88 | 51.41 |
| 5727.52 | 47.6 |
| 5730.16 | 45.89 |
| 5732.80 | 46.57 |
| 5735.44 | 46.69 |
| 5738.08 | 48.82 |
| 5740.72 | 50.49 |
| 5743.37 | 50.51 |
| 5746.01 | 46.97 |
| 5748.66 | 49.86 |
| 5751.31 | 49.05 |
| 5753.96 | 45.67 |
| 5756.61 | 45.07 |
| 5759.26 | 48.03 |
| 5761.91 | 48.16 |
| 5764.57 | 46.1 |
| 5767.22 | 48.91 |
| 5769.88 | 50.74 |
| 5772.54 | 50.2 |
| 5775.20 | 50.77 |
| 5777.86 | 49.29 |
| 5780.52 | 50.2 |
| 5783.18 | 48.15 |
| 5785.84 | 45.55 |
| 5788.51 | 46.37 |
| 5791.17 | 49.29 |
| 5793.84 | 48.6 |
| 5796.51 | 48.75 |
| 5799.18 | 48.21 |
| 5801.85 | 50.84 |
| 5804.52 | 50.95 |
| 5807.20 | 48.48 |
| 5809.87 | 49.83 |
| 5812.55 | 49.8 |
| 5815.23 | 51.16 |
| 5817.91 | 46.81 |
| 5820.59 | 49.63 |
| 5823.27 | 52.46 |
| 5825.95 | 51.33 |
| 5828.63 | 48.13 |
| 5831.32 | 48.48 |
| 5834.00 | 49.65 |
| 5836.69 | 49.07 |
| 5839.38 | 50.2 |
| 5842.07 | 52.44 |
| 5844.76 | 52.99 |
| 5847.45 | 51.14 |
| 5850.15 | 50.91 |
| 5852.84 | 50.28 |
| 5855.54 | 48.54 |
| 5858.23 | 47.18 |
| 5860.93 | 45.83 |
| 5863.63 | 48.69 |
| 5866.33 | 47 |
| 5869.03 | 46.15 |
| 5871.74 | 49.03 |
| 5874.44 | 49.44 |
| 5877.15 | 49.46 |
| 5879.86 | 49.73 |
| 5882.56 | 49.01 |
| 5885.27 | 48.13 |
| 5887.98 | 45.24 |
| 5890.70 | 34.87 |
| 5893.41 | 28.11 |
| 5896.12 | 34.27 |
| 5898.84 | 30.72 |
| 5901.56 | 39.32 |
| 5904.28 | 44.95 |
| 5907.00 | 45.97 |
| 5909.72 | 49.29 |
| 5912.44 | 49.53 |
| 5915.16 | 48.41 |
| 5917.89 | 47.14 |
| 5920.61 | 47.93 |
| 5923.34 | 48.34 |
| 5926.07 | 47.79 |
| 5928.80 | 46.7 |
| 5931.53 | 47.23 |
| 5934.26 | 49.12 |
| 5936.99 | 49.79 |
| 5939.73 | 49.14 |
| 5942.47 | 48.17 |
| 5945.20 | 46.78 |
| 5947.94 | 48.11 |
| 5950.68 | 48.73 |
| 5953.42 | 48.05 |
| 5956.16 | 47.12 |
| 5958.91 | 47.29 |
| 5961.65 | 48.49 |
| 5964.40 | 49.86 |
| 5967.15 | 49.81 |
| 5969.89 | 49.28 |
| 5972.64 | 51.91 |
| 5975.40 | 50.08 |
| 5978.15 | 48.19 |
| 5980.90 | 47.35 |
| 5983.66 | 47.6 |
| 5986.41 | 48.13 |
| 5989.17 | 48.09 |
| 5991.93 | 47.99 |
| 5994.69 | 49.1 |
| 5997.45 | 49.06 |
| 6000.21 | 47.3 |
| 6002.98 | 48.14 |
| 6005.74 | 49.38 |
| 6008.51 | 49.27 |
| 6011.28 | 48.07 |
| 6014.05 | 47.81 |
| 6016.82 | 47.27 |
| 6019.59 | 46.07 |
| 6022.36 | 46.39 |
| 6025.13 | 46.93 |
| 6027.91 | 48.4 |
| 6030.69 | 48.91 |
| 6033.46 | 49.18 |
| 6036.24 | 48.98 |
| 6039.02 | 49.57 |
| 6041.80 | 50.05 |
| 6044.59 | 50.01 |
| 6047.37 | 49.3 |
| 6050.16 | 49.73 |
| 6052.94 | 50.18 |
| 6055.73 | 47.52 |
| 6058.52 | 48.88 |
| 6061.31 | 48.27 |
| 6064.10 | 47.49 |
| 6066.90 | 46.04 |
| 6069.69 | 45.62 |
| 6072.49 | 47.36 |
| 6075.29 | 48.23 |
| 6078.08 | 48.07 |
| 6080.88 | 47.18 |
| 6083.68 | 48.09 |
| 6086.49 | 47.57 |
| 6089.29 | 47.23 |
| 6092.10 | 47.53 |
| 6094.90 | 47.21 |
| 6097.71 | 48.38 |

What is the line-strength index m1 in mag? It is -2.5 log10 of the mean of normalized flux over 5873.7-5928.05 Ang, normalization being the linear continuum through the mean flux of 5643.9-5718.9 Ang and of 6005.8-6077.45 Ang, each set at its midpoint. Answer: 0.07 mag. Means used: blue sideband 46.2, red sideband 48.2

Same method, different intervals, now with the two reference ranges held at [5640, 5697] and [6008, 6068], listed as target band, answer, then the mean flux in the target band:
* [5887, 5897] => 0.324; 35.3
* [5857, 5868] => 0.007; 47.2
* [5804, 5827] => -0.062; 50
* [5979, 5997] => 0.000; 48.1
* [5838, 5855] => -0.084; 51.2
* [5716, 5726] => -0.031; 48.1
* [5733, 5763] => -0.028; 48.1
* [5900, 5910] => 0.085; 44.1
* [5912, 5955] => -0.007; 48.2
